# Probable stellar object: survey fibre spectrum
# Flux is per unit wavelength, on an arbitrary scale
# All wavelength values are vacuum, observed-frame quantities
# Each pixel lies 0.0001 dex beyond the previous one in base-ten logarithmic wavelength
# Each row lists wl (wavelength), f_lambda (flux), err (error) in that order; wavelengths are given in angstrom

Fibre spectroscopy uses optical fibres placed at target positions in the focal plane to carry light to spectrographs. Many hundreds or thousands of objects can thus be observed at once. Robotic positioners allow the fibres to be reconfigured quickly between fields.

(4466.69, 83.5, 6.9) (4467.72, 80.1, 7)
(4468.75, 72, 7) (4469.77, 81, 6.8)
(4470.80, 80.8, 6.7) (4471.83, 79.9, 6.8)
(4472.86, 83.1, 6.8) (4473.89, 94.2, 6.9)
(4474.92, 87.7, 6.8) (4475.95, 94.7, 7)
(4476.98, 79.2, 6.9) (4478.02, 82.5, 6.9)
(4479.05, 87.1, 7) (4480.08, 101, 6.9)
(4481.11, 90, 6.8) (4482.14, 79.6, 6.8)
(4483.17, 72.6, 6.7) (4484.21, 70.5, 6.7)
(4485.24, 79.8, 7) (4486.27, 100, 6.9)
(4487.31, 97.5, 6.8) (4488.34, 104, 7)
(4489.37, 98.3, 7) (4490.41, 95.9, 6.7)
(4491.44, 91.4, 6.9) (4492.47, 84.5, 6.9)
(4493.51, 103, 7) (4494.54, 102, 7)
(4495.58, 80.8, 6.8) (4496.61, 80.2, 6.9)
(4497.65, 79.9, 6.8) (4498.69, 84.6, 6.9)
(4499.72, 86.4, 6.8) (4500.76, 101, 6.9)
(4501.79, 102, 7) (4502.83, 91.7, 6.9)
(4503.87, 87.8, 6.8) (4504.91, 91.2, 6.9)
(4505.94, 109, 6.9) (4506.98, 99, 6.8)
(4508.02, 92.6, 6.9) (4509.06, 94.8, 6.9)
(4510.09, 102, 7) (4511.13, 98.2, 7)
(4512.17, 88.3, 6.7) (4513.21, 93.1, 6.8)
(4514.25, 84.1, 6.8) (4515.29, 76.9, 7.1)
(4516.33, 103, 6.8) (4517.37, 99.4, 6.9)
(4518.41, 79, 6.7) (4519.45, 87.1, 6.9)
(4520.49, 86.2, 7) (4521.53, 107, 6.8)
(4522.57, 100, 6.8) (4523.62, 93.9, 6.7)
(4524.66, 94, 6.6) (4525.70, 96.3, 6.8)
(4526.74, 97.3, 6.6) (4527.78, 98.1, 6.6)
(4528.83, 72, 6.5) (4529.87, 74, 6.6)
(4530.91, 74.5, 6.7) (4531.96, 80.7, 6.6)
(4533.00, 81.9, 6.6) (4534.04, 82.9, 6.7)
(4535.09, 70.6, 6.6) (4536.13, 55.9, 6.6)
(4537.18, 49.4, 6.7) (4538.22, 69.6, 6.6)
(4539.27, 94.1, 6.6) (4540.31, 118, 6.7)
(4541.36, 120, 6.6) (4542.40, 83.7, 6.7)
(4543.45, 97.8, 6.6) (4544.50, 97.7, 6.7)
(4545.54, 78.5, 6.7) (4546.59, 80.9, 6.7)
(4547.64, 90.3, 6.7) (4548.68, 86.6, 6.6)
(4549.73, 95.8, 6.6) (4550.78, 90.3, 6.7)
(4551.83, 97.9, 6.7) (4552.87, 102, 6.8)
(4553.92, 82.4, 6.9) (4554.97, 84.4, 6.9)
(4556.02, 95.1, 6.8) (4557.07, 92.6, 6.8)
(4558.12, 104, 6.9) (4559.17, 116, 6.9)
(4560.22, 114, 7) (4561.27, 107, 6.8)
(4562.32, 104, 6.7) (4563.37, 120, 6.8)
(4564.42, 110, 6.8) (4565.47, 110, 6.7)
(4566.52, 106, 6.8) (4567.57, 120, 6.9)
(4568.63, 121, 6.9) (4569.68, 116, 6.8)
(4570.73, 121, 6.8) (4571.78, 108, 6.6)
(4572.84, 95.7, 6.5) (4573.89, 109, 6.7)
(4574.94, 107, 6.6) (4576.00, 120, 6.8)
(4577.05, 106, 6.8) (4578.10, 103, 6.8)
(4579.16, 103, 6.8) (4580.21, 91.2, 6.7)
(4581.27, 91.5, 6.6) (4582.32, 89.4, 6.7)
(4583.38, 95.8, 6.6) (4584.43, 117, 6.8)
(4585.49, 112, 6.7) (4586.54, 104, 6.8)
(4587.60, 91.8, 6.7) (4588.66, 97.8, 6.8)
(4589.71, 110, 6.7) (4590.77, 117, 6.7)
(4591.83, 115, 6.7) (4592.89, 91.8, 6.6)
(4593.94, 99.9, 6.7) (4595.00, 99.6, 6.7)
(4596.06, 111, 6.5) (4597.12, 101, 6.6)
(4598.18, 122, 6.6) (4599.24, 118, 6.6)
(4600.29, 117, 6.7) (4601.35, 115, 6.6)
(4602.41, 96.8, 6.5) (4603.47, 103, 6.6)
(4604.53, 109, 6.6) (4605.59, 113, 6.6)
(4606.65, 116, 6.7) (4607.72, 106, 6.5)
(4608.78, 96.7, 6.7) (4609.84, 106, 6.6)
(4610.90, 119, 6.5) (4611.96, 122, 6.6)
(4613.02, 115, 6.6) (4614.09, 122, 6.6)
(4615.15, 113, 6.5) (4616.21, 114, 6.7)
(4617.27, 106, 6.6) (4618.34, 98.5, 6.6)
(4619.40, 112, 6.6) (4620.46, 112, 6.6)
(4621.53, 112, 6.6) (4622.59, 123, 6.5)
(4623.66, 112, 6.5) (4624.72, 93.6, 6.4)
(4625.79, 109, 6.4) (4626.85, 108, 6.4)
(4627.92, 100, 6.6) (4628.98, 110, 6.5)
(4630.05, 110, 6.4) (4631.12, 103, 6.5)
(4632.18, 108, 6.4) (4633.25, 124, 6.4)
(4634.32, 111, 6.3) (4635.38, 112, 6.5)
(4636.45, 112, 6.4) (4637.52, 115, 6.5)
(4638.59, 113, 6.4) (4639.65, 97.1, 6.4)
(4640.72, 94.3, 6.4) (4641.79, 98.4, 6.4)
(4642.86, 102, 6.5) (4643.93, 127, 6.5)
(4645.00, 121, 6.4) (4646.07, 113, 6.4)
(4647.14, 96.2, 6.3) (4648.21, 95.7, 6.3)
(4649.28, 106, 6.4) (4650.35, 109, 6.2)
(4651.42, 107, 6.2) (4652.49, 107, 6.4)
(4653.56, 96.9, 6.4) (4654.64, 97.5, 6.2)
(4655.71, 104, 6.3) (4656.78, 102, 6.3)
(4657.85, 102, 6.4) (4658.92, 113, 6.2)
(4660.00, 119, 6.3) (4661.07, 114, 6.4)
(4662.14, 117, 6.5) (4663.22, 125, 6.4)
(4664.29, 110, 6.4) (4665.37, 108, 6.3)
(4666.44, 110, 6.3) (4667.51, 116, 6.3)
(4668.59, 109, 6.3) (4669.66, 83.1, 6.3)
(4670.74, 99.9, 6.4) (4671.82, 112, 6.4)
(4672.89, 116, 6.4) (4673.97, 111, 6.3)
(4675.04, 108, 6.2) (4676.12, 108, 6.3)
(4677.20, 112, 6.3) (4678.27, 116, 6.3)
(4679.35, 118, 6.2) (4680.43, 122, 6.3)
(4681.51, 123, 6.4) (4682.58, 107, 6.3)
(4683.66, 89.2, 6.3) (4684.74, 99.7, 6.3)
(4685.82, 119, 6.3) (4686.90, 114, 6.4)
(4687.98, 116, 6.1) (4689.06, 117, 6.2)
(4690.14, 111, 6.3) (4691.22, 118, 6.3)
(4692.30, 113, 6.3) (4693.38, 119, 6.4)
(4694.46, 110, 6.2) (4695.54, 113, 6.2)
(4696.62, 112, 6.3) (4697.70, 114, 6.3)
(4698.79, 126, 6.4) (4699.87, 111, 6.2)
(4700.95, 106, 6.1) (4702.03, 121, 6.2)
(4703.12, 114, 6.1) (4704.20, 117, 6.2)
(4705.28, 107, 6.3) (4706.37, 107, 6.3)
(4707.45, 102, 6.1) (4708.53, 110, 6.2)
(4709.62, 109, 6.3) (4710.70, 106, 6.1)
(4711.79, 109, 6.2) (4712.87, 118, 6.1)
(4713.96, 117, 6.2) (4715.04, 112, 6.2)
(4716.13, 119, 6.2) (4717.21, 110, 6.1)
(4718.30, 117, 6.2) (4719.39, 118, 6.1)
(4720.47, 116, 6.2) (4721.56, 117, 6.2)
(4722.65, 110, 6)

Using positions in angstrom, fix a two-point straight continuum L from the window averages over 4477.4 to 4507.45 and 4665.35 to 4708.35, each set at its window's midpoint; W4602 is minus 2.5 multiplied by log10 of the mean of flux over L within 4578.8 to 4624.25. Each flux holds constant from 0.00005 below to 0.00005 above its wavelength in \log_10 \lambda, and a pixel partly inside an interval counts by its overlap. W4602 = -0.057 mag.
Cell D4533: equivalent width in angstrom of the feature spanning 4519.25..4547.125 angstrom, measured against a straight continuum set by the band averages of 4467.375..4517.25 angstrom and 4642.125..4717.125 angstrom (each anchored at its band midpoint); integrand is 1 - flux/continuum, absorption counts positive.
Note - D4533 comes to 2.2 angstrom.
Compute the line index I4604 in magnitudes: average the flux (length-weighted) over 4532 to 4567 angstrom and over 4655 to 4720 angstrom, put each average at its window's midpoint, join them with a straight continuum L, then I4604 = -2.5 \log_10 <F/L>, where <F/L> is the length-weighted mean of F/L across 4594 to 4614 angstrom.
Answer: -0.10 mag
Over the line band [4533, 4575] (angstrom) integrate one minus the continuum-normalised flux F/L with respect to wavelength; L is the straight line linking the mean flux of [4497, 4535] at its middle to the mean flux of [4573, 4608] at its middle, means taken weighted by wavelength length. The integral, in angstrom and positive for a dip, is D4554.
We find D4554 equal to 0.5 angstrom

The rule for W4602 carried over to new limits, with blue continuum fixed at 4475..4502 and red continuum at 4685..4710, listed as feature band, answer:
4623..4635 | -0.03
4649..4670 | 0.01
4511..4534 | 0.05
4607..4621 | -0.07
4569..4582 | -0.07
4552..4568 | -0.07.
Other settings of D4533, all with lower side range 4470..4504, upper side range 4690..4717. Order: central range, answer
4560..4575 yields -2.1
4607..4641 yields -1.9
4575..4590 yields -0.4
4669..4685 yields 0.2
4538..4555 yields 0.4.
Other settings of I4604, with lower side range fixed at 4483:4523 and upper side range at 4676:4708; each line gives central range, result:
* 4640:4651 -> 0.02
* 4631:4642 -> -0.02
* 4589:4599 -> -0.06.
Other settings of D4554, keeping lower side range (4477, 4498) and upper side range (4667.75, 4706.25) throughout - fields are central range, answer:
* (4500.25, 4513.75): -0.8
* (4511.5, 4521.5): 0.3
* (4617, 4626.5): -0.4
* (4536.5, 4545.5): 0.5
